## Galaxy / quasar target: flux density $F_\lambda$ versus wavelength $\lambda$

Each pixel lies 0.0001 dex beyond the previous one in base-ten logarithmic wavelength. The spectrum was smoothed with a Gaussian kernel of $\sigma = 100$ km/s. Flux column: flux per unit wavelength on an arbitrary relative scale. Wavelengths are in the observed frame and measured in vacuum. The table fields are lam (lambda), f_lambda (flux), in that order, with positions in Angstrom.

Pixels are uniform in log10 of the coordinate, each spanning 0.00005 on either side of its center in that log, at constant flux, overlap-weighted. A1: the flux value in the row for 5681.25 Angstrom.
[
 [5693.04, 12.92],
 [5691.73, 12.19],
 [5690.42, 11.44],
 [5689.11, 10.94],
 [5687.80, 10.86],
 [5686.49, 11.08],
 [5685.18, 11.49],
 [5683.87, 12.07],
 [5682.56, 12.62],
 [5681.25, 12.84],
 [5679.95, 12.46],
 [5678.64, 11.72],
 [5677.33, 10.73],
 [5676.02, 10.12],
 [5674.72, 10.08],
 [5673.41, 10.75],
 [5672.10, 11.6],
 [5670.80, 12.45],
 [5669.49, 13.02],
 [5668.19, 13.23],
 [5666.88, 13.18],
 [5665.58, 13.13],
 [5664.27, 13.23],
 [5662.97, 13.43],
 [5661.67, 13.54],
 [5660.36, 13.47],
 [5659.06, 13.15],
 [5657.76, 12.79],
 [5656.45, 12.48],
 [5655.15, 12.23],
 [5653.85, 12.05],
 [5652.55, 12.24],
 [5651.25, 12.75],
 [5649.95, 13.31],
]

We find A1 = 12.84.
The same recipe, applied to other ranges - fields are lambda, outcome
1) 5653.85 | 12.05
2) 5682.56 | 12.62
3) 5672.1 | 11.6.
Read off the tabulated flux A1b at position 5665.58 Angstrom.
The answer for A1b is 13.13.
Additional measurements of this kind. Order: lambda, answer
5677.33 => 10.73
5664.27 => 13.23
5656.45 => 12.48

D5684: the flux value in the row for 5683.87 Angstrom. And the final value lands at 12.07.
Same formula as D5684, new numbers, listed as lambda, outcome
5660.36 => 13.47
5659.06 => 13.15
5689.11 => 10.94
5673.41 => 10.75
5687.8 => 10.86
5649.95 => 13.31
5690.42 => 11.44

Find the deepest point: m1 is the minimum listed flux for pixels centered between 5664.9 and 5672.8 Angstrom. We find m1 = 11.6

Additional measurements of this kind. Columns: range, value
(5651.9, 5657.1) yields 12.05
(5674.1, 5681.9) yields 10.08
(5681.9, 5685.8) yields 11.49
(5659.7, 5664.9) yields 13.23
